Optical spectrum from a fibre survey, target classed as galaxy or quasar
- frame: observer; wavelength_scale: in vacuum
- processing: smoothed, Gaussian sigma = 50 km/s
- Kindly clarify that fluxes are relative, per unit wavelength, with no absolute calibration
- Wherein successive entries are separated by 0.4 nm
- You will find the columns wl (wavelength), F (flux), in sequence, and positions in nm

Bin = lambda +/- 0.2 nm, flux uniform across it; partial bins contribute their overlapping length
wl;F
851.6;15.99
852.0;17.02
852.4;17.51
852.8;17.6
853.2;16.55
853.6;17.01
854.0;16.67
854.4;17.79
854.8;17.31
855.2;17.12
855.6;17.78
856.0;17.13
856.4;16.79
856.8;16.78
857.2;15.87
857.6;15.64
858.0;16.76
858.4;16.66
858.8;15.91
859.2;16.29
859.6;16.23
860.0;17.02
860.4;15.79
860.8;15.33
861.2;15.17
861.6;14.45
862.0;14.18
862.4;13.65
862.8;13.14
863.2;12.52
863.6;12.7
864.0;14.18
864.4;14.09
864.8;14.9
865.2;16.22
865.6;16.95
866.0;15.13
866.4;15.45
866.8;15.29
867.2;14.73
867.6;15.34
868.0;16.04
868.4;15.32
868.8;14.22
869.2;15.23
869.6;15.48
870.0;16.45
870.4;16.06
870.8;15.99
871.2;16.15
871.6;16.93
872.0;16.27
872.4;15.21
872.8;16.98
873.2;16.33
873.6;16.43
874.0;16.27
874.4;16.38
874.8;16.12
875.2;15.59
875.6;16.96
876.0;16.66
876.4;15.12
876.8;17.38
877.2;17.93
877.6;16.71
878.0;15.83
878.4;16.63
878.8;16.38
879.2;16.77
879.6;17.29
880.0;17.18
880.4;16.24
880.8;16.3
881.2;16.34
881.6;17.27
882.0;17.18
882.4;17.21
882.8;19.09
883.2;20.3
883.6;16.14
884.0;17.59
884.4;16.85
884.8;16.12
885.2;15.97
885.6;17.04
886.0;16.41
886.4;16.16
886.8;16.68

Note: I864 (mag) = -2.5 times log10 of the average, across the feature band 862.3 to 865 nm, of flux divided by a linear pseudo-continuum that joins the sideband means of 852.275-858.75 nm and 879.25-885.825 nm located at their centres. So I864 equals 0.24 mag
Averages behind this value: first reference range 16.9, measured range 13.6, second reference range 17.1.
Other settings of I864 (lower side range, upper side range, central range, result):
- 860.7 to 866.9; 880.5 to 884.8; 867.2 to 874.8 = -0.020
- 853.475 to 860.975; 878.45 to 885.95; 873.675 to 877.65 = 0.028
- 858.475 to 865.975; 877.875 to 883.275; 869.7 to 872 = -0.021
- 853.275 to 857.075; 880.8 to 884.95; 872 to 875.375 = 0.072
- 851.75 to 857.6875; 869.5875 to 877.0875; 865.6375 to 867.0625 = 0.074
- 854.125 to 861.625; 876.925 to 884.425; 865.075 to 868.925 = 0.084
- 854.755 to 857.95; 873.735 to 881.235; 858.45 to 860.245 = 0.024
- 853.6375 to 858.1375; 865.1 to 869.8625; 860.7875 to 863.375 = 0.154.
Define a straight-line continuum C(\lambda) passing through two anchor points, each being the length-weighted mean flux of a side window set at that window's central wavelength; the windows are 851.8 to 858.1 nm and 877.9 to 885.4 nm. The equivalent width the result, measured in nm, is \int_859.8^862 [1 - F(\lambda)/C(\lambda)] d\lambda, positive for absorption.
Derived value 0.20 nm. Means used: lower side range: 17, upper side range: 17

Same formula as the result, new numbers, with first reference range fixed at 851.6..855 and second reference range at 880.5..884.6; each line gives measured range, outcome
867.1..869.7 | 0.310 nm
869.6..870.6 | 0.068 nm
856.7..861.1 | 0.255 nm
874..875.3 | 0.092 nm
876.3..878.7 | 0.096 nm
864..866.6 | 0.282 nm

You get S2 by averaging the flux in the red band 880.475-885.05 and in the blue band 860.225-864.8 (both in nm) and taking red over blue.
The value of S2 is 1.2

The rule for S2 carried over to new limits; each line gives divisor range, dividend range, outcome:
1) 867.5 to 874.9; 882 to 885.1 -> 1.10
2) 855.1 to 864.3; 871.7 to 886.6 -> 1.08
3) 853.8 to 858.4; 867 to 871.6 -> 0.93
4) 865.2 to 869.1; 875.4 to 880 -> 1.08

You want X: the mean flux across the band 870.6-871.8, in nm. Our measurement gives 16.4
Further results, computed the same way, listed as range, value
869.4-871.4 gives 16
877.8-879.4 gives 16.4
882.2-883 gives 18.1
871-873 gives 16.3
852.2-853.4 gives 17.2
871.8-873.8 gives 16.2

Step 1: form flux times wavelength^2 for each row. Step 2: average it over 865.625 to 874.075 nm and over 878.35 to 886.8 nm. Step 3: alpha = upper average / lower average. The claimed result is 1.11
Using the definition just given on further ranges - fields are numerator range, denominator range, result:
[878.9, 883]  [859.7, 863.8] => 1.24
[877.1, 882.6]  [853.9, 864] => 1.12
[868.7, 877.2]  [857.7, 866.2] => 1.10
